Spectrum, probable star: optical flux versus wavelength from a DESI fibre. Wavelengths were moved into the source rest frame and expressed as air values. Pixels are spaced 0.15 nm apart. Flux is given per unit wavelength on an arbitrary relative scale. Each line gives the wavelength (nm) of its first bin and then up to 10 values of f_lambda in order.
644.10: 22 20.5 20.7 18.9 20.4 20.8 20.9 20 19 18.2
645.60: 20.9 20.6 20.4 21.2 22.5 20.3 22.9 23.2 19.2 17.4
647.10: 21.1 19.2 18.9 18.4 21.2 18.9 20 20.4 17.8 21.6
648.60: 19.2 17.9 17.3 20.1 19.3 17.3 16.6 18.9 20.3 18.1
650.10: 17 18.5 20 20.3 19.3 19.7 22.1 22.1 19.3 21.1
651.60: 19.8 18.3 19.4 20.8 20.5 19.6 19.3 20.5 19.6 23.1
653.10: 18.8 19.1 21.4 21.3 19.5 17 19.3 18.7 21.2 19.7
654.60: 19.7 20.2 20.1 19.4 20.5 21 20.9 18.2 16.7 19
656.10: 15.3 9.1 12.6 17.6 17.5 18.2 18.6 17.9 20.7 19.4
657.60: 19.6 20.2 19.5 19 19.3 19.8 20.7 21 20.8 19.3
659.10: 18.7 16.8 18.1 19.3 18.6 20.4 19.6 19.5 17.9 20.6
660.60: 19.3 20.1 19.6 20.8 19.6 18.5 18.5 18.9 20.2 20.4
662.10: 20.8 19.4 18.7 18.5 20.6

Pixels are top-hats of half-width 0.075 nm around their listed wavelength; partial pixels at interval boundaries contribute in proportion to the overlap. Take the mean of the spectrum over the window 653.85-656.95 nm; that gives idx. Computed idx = 18.2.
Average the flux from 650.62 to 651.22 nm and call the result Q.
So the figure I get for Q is 20.8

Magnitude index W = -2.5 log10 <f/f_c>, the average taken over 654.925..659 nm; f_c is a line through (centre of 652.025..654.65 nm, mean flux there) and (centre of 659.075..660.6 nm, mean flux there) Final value 0.05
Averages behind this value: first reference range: 19.9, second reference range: 19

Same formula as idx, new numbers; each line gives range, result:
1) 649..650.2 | 18.4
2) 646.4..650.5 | 19.3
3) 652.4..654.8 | 19.9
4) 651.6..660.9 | 19.2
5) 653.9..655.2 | 19.8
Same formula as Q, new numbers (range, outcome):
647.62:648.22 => 20.1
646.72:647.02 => 18.4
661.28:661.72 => 18.6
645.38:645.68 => 19.6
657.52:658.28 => 19.5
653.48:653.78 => 20.3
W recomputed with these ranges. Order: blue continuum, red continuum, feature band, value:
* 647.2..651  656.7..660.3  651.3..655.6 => -0.043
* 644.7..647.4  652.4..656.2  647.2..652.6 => 0.032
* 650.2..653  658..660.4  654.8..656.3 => 0.087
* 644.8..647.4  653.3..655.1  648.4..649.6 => 0.089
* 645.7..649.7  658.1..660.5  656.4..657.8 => 0.054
